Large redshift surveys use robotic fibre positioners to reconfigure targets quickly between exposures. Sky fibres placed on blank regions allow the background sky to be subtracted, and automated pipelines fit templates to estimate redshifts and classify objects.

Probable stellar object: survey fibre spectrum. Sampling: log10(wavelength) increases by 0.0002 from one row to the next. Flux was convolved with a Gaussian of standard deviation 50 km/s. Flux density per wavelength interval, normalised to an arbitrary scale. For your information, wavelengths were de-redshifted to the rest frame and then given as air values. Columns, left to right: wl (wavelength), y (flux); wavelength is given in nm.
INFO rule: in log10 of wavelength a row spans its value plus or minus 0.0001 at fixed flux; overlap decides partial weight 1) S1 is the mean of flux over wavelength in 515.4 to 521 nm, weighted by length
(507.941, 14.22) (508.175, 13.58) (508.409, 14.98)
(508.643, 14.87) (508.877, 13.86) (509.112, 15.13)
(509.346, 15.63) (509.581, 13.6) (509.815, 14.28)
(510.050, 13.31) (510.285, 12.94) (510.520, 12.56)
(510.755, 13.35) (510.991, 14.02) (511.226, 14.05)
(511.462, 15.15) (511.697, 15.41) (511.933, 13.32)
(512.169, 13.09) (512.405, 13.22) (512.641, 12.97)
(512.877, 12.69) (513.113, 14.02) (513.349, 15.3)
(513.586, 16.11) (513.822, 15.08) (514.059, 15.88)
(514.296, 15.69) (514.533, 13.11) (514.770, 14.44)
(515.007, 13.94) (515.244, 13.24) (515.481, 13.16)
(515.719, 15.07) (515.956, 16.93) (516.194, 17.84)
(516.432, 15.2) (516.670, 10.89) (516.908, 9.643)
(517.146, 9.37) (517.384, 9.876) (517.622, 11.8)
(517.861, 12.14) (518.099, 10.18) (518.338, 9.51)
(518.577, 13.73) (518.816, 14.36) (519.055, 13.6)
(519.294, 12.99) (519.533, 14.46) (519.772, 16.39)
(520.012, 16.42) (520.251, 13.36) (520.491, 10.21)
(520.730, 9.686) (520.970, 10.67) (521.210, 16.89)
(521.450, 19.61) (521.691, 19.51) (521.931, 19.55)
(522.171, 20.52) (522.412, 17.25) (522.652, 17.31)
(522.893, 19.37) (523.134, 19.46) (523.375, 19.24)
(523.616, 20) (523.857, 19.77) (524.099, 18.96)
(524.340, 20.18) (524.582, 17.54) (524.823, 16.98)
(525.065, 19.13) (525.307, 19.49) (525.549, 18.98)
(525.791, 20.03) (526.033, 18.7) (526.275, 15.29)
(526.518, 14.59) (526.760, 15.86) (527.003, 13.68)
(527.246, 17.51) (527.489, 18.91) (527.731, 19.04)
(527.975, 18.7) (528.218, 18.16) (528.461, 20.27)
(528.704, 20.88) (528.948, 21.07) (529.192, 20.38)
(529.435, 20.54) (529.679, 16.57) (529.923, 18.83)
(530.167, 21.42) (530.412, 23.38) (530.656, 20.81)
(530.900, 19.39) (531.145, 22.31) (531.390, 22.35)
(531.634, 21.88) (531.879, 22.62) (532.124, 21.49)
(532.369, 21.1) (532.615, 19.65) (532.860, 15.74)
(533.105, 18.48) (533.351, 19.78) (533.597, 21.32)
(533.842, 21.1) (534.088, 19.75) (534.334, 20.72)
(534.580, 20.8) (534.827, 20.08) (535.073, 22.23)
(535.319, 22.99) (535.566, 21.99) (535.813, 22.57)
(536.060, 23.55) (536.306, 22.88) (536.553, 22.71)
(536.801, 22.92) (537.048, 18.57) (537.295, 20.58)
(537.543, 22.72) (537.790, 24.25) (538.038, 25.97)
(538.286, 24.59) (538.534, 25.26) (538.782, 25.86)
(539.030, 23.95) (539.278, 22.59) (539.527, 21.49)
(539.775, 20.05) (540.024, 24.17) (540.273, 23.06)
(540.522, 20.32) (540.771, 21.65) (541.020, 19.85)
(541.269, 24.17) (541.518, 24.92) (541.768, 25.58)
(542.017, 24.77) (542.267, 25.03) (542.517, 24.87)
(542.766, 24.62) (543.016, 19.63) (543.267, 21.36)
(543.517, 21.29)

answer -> 12.8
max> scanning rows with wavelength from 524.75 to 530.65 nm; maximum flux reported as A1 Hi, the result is 23.38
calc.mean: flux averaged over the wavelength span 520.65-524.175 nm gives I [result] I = 17.9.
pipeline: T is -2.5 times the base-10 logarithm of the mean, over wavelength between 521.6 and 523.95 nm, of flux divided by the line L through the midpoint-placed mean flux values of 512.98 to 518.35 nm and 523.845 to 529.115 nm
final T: -0.15 mag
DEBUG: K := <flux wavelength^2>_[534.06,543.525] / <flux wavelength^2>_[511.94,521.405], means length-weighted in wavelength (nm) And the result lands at 1.8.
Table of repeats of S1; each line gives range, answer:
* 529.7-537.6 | 21.1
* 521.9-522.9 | 18.7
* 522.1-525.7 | 18.9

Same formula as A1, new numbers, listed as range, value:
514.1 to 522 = 19.61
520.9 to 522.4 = 20.52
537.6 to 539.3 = 25.97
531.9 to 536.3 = 23.55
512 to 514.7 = 16.11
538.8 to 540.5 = 24.17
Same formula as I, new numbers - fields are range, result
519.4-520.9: 13.3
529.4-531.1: 20.2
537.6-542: 23.4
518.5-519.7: 13.9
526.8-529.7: 18.8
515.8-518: 12.7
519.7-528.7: 17.5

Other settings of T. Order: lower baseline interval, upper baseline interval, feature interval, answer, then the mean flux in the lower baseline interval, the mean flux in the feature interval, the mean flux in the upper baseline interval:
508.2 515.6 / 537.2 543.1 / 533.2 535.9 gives 0.020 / 14.1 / 21.2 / 23.4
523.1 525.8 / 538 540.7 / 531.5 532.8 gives 0.008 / 19.1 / 21.1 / 23.3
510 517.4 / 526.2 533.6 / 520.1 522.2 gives 0.074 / 13.8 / 15.4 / 19.4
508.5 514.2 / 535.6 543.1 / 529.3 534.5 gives 0.015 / 14.2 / 20.4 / 23.1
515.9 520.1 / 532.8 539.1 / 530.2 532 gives -0.116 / 13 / 21.8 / 22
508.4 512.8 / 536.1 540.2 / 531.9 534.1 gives 0.073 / 13.9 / 20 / 23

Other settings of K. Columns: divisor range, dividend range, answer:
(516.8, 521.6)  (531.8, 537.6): 1.75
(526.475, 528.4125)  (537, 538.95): 1.43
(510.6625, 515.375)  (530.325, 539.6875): 1.67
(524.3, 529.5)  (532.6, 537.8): 1.18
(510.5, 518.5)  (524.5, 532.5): 1.52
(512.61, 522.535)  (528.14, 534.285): 1.52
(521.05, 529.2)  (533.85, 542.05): 1.28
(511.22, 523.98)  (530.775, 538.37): 1.56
